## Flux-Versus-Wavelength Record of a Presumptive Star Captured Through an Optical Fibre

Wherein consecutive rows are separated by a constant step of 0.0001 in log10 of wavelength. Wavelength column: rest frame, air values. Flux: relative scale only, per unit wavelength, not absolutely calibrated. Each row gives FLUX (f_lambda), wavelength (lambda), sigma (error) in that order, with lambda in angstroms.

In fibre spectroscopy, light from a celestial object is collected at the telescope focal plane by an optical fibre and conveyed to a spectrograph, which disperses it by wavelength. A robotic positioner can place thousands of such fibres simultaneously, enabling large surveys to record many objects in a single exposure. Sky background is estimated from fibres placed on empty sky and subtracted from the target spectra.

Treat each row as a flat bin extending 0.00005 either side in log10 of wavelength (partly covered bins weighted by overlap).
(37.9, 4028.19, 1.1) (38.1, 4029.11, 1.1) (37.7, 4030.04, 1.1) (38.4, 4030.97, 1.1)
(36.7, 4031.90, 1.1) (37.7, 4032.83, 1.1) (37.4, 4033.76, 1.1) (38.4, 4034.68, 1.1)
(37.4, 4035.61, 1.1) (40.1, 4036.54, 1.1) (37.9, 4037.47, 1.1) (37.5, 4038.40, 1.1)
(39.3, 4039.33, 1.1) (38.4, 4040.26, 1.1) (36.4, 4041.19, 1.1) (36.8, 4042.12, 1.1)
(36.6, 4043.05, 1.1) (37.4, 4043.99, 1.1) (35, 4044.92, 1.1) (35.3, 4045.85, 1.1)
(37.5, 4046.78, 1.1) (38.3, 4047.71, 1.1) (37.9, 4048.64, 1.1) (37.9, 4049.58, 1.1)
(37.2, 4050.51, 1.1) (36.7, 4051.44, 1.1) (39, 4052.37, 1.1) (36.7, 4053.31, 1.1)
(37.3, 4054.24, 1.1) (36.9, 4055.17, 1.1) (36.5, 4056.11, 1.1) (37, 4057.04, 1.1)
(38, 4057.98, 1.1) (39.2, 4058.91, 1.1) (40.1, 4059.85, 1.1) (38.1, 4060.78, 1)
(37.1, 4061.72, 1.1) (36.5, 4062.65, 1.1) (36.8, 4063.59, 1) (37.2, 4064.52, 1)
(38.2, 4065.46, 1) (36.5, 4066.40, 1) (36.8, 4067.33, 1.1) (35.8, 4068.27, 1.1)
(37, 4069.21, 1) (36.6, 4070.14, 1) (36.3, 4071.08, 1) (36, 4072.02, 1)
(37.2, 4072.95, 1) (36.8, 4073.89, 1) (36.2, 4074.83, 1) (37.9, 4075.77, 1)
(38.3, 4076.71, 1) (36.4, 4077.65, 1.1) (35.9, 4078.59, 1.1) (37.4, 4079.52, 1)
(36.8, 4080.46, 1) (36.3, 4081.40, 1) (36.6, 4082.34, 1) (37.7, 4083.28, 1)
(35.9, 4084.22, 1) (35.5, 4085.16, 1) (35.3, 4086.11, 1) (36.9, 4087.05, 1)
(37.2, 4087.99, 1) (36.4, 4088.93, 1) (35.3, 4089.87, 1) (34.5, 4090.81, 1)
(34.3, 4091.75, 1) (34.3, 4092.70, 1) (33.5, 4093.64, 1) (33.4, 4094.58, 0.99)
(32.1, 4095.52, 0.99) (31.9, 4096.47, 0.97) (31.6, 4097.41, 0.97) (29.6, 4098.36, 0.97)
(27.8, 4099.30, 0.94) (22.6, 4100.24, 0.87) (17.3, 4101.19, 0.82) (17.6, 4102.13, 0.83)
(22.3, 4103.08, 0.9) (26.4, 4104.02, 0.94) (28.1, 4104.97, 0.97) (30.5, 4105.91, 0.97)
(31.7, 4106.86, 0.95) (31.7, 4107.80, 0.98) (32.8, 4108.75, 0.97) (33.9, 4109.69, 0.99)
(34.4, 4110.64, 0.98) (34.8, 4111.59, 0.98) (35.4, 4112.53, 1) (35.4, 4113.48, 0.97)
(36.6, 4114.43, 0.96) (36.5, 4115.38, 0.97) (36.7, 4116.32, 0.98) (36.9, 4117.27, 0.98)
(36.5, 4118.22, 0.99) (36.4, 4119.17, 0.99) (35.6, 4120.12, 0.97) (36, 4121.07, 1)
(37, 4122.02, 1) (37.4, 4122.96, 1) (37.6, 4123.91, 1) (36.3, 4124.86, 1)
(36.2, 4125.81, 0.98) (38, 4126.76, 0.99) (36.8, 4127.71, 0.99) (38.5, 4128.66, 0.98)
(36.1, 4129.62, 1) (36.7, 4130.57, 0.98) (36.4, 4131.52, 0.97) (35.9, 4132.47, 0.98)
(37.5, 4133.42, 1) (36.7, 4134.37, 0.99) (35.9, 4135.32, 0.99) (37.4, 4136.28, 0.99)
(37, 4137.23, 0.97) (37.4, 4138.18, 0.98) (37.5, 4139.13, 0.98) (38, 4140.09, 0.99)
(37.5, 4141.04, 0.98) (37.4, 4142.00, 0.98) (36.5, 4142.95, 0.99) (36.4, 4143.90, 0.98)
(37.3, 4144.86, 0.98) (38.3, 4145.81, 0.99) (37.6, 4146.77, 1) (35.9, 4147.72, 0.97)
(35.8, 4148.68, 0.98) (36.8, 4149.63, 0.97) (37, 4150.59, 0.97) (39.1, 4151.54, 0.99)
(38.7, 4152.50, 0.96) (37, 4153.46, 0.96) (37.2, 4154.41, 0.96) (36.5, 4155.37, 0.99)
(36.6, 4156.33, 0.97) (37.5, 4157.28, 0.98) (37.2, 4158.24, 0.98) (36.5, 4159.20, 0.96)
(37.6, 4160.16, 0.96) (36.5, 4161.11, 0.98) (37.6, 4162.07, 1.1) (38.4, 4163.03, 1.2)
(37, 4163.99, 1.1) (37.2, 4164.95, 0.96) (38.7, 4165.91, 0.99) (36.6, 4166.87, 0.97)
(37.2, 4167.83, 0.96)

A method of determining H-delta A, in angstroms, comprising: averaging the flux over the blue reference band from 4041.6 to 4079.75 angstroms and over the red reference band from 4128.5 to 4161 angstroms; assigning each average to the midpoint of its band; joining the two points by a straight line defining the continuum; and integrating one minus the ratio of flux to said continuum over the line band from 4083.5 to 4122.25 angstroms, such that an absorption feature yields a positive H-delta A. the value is 4.6 angstroms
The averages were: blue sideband 37.1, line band 32.6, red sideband 37.1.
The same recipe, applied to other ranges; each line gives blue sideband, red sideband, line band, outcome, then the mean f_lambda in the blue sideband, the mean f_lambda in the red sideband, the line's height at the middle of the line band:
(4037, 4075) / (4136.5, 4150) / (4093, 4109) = 3.8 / 37.2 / 37.1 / 37.2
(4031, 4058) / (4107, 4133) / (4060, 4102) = 2.2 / 37.4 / 36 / 36.7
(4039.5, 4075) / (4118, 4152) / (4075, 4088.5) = 0.1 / 37.2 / 37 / 37.1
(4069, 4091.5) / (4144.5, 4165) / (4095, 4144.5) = 3.9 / 36.5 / 37.2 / 36.9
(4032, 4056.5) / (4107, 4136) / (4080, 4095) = 0.4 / 37.4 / 36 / 36.7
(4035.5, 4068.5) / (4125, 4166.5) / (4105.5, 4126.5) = 1.1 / 37.4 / 37.1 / 37.2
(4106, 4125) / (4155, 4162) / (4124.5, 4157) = -0.7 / 35.4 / 37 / 36.3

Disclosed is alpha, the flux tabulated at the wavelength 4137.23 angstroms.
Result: 37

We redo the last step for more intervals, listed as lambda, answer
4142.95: 36.5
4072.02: 36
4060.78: 38.1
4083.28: 37.7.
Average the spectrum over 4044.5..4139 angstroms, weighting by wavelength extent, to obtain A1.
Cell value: 35.3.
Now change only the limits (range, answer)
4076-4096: 35.7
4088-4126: 32.7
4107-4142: 36.3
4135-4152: 37.2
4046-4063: 37.6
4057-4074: 37.2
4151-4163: 37.4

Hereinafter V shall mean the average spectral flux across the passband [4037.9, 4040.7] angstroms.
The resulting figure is 38.4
